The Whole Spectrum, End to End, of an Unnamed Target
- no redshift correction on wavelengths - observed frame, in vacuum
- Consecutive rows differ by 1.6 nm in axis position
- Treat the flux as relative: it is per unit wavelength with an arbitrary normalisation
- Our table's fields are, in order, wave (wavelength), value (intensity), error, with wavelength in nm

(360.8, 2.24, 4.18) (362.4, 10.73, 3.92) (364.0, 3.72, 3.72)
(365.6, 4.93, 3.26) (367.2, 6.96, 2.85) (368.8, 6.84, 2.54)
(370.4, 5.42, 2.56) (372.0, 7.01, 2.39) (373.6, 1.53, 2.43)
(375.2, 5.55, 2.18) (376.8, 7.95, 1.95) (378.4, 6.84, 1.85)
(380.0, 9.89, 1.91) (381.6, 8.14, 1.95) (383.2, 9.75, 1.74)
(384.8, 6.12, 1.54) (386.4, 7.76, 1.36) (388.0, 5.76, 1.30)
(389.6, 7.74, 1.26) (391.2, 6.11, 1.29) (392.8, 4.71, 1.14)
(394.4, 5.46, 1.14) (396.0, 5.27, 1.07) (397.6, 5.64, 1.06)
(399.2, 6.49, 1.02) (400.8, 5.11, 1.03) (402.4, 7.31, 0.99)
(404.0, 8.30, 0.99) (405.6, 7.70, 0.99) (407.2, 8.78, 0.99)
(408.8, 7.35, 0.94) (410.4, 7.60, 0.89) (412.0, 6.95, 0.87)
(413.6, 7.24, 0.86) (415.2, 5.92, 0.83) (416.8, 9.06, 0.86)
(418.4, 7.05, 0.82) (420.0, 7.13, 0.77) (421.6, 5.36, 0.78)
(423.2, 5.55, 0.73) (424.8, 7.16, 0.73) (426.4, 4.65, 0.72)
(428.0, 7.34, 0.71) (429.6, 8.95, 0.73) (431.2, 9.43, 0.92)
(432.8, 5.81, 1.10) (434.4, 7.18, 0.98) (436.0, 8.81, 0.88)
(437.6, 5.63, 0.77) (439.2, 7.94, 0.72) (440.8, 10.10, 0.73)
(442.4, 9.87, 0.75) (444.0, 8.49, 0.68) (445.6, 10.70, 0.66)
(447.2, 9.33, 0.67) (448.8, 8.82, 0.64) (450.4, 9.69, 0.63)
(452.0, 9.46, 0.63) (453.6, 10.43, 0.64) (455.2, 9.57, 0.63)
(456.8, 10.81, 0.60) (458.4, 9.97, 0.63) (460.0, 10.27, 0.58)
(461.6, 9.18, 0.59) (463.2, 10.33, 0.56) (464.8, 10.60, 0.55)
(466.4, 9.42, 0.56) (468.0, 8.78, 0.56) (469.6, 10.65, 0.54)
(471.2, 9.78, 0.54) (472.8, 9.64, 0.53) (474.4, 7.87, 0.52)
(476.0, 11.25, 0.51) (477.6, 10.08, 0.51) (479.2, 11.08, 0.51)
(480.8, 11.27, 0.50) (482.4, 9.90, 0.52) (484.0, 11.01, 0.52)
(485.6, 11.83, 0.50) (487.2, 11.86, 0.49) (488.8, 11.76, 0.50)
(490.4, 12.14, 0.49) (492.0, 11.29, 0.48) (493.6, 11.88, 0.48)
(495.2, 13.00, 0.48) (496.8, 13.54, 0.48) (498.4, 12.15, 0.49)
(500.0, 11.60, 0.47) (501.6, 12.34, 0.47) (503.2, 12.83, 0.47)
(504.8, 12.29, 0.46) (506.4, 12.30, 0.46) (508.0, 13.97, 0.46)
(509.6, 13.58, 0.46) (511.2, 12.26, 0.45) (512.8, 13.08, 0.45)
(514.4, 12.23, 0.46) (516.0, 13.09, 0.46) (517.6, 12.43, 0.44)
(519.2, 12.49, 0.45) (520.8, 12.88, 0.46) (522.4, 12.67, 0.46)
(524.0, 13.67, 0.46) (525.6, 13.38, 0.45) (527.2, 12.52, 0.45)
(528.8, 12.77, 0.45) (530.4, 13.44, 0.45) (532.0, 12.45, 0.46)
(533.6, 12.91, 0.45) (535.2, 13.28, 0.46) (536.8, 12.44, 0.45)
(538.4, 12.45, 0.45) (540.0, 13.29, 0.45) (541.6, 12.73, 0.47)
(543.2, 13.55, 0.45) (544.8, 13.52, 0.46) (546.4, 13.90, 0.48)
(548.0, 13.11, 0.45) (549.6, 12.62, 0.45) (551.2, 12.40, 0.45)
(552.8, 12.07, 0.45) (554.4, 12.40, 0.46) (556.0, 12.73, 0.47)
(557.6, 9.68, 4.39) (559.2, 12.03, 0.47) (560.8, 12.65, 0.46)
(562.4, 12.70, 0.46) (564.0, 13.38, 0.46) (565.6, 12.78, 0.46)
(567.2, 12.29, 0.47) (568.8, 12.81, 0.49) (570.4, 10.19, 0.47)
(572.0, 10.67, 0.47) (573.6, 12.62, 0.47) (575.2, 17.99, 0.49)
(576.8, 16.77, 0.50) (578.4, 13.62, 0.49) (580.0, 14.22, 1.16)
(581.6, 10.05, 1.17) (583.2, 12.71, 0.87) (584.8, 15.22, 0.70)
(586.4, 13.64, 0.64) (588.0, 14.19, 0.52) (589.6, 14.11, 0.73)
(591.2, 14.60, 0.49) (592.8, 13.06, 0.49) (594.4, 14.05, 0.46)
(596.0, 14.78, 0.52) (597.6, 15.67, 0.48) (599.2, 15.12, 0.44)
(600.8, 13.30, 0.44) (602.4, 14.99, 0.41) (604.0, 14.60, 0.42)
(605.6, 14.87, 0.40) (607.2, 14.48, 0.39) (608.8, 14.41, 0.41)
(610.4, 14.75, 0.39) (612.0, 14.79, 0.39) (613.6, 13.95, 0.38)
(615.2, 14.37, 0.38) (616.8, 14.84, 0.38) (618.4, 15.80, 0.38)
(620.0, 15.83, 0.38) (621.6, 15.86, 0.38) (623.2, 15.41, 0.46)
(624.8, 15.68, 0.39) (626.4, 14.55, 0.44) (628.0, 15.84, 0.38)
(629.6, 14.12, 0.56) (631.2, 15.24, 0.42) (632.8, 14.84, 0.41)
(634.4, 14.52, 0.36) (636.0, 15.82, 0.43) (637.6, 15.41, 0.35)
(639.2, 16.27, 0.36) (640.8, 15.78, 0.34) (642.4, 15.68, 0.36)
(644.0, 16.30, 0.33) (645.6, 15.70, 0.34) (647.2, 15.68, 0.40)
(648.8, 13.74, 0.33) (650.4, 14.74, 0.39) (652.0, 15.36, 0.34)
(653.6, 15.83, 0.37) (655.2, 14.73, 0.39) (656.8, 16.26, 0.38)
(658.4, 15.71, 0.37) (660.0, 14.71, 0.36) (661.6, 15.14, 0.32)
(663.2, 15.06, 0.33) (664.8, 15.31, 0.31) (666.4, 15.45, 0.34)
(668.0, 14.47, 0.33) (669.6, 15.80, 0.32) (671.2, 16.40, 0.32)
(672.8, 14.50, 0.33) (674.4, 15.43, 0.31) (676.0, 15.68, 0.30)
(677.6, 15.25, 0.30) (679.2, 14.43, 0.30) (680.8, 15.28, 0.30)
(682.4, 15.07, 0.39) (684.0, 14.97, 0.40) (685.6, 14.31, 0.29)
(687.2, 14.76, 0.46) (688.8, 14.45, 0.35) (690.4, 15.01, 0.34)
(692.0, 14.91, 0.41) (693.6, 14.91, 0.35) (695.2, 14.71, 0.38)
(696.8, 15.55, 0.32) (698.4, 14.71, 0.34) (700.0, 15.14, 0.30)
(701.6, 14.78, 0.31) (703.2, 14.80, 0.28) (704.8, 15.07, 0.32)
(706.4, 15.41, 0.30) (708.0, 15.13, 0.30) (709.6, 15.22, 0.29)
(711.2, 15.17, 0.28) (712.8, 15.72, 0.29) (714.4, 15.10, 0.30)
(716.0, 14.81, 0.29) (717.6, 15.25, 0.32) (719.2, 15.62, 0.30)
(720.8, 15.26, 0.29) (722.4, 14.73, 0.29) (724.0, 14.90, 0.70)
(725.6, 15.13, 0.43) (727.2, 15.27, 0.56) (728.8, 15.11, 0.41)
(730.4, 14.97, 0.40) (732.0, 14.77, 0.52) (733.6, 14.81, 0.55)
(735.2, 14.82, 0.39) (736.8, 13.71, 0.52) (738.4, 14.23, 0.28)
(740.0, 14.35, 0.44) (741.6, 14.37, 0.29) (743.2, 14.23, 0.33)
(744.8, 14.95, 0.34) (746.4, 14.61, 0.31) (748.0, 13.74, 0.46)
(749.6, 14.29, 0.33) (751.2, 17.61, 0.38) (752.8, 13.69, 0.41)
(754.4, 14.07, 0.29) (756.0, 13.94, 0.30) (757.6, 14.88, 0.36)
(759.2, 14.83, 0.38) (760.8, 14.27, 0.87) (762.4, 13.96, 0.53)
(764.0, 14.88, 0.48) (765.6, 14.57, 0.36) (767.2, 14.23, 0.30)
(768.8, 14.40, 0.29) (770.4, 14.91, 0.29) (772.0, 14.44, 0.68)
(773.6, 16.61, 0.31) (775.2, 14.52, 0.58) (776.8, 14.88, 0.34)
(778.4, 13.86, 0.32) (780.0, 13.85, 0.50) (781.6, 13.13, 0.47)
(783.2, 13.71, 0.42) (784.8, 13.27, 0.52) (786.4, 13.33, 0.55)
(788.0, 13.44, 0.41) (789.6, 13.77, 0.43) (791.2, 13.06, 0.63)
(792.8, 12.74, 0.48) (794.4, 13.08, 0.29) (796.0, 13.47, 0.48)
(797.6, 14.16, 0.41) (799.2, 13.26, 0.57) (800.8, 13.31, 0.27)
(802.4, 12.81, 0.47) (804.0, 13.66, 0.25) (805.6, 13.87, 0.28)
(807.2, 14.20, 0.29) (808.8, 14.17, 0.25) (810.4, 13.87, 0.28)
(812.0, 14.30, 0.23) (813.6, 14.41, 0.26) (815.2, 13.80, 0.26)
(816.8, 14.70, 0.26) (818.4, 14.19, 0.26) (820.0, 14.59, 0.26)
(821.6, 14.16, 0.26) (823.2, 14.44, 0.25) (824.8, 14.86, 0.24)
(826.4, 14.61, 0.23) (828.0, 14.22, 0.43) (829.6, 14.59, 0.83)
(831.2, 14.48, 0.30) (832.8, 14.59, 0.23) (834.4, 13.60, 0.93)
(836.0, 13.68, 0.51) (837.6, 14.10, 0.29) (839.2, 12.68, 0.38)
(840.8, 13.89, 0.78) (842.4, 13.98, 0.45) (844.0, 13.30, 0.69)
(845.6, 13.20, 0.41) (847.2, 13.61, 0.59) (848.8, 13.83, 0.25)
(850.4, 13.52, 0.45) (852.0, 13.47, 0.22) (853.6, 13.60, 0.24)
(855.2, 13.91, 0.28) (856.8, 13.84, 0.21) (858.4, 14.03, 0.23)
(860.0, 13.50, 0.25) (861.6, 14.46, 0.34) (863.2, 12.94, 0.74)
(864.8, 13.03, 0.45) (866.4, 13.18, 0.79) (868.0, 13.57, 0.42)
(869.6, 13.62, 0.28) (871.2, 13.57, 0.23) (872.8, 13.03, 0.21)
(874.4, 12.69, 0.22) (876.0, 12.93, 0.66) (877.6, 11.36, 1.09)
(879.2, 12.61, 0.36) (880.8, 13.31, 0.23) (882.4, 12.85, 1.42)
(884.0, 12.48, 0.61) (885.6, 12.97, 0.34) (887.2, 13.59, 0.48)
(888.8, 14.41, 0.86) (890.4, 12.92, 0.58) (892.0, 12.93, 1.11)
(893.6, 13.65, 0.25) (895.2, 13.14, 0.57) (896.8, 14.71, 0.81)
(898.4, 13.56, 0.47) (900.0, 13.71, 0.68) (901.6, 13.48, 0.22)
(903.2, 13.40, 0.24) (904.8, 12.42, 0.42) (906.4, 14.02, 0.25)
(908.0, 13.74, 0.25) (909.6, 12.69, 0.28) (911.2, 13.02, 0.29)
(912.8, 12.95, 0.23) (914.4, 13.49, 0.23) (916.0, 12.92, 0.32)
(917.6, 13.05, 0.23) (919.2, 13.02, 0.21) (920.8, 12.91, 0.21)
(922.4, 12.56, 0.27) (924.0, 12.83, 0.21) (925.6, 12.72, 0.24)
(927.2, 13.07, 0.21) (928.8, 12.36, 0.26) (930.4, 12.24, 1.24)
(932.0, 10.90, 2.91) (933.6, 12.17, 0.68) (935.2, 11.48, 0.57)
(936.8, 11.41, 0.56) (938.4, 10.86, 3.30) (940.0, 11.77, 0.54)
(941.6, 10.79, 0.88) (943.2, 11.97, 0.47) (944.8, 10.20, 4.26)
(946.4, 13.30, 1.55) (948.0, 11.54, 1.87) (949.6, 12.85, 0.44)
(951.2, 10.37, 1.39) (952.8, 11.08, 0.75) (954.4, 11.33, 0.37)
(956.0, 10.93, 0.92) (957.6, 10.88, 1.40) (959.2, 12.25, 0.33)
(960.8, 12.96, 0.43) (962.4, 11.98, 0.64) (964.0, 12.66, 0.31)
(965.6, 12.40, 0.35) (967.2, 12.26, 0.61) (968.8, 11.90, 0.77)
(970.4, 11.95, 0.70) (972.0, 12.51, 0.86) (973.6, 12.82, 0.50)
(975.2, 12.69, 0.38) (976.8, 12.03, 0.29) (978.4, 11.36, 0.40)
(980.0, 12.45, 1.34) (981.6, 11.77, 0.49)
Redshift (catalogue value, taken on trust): 0.544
